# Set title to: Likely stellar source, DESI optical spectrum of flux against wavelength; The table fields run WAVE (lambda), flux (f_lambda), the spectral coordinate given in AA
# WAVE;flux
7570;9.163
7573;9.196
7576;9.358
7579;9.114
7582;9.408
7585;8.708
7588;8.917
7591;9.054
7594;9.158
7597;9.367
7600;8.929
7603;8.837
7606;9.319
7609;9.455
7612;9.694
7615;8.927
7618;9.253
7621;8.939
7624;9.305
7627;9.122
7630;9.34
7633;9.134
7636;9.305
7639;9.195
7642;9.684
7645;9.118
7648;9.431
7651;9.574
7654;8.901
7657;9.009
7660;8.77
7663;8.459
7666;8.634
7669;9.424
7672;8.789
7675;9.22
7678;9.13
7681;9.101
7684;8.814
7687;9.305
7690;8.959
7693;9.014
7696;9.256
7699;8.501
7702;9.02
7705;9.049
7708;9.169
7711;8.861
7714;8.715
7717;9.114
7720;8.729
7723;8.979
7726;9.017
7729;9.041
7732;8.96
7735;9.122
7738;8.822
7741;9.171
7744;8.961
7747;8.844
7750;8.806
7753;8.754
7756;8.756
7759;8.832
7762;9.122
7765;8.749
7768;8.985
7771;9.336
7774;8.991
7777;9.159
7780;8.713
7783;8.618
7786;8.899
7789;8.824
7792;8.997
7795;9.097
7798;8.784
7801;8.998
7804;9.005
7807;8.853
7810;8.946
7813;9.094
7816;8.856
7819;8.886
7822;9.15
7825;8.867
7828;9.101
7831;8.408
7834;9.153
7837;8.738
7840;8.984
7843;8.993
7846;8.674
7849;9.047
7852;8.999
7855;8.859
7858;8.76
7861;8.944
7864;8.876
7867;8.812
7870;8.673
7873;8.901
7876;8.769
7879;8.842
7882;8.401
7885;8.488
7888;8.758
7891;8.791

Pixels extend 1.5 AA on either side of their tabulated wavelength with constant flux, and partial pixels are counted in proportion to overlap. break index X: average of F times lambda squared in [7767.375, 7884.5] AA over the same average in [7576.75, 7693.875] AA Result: 1.02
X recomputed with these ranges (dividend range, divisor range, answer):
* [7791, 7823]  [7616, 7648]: 1.01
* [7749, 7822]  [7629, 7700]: 1.01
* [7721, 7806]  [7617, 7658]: 1.00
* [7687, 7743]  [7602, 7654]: 0.99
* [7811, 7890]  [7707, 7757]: 1.02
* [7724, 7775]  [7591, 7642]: 1.01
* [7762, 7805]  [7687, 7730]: 1.02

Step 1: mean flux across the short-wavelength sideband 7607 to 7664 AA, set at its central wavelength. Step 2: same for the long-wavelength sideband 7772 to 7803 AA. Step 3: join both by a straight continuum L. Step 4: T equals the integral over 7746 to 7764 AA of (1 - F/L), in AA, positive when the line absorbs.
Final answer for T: 0.3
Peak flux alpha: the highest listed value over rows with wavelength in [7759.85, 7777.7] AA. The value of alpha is 9.336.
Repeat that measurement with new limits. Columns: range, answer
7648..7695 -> 9.574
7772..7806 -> 9.159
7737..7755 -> 9.171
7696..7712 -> 9.256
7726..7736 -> 9.122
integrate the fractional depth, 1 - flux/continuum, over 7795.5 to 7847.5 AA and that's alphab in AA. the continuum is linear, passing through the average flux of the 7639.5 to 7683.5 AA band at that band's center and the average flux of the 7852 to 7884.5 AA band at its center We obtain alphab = -0.4 AA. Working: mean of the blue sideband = 9.09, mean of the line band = 8.91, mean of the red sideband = 8.78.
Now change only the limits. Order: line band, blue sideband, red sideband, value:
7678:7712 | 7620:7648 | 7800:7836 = 0.5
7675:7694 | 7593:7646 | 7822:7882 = 0.1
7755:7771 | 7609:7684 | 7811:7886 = 0.1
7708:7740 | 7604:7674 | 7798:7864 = 0.4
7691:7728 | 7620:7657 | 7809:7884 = 0.7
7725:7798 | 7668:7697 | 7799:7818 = 0.5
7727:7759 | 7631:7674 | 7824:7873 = 0.3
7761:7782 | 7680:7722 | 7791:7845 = -0.1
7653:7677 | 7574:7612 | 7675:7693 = 0.5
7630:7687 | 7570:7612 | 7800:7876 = -0.1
